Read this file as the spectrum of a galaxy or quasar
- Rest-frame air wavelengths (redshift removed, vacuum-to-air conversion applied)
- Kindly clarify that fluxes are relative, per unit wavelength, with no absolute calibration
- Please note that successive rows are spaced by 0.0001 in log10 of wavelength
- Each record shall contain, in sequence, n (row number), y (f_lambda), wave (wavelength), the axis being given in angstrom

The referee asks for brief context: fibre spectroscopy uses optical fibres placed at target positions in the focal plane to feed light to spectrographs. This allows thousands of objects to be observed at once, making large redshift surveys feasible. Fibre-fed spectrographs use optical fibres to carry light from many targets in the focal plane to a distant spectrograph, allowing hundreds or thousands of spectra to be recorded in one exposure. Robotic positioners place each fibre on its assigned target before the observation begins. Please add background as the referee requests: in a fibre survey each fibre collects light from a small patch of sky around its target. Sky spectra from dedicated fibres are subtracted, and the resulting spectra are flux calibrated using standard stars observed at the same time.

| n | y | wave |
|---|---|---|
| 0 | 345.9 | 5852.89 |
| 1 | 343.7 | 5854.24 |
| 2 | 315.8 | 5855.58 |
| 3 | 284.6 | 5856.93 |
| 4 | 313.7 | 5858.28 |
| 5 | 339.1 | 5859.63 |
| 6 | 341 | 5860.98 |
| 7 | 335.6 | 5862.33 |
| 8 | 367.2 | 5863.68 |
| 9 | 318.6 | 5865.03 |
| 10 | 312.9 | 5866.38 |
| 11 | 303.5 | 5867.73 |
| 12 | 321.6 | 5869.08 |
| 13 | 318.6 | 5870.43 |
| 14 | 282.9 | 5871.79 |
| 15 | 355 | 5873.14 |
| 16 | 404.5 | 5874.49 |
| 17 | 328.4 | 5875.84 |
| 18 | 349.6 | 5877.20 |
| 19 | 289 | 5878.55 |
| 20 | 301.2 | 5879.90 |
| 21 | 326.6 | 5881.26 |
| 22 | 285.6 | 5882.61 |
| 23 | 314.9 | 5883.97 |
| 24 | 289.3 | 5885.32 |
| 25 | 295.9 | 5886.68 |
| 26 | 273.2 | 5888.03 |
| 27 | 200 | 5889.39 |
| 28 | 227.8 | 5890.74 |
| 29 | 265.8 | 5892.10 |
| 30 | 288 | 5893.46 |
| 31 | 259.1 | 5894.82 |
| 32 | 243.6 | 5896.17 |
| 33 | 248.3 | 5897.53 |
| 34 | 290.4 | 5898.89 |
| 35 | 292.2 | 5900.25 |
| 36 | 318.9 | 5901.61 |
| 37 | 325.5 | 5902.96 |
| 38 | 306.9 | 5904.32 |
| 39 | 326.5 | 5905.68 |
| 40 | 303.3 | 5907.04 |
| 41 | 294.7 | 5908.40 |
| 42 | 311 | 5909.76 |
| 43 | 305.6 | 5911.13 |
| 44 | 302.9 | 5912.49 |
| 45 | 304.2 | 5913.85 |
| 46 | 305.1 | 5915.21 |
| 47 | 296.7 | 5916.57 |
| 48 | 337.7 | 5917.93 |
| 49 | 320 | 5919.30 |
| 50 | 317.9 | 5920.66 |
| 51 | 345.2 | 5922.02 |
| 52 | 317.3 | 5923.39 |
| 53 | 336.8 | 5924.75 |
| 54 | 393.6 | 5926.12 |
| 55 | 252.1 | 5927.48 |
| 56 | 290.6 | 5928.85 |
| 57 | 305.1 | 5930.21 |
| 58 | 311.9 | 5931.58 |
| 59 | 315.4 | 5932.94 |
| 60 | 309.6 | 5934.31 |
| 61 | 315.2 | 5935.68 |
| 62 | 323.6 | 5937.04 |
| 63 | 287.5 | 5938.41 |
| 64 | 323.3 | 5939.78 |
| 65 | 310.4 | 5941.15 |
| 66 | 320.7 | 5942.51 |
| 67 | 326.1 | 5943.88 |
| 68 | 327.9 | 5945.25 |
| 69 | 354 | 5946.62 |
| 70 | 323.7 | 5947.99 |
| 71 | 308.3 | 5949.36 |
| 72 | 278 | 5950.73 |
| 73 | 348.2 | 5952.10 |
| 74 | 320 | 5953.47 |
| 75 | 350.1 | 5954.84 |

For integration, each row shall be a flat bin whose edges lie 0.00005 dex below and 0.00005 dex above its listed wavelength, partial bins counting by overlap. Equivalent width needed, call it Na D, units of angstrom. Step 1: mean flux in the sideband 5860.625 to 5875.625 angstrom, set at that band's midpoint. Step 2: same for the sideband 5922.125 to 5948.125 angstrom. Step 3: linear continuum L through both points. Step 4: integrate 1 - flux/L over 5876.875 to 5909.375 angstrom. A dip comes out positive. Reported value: 3.9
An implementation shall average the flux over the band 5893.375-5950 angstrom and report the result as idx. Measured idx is 310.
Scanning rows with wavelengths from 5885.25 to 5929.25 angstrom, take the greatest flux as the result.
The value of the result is 393.6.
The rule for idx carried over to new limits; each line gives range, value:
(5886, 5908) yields 279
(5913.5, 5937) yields 317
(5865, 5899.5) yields 295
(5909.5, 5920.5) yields 311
